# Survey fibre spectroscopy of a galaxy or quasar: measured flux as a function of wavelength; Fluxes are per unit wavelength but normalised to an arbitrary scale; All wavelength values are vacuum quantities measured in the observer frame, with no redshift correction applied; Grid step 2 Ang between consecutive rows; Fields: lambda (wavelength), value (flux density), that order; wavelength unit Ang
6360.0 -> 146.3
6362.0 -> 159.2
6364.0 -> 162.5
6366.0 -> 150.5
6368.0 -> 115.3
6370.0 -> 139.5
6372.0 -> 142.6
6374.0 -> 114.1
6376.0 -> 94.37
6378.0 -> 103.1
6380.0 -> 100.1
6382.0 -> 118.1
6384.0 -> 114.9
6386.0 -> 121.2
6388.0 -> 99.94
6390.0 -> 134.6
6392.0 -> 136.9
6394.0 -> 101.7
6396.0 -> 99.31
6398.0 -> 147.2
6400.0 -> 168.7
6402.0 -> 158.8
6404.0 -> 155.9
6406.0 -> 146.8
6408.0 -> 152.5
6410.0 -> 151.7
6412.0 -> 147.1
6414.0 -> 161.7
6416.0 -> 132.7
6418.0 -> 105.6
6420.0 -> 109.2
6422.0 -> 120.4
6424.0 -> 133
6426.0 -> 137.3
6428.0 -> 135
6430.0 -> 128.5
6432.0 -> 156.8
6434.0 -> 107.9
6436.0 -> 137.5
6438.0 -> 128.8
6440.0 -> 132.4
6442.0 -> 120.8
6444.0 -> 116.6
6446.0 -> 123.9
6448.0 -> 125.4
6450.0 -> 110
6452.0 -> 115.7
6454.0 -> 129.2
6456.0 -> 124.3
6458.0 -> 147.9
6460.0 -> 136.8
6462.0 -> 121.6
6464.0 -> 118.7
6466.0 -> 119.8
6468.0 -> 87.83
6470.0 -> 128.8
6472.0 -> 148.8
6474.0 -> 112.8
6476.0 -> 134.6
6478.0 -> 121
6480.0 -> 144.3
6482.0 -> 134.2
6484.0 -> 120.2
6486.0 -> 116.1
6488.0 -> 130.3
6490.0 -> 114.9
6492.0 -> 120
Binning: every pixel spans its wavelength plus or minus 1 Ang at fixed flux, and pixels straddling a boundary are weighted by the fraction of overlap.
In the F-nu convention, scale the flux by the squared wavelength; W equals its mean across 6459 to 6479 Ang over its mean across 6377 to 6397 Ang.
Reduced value 1.12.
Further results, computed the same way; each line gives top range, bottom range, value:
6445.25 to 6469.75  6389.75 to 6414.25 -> 0.87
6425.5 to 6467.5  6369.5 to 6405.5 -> 1.03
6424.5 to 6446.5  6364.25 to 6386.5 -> 1.09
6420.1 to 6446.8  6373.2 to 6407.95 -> 1.04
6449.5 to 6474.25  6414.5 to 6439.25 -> 0.97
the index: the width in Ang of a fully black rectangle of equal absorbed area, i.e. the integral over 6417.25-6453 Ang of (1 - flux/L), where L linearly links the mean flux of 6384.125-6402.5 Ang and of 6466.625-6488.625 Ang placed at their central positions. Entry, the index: 0.5 Ang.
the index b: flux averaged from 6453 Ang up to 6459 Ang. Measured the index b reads 134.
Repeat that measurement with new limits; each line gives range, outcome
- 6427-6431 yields 132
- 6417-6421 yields 107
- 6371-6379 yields 114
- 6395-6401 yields 138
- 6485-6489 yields 123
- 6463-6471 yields 114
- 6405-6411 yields 150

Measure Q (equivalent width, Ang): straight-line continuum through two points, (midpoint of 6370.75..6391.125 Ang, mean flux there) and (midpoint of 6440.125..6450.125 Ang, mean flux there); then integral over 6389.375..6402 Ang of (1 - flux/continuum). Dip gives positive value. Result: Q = -1.9 Ang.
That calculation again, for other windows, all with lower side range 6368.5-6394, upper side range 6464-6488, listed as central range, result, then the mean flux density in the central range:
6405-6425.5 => -2.8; 136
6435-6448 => -0.5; 127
